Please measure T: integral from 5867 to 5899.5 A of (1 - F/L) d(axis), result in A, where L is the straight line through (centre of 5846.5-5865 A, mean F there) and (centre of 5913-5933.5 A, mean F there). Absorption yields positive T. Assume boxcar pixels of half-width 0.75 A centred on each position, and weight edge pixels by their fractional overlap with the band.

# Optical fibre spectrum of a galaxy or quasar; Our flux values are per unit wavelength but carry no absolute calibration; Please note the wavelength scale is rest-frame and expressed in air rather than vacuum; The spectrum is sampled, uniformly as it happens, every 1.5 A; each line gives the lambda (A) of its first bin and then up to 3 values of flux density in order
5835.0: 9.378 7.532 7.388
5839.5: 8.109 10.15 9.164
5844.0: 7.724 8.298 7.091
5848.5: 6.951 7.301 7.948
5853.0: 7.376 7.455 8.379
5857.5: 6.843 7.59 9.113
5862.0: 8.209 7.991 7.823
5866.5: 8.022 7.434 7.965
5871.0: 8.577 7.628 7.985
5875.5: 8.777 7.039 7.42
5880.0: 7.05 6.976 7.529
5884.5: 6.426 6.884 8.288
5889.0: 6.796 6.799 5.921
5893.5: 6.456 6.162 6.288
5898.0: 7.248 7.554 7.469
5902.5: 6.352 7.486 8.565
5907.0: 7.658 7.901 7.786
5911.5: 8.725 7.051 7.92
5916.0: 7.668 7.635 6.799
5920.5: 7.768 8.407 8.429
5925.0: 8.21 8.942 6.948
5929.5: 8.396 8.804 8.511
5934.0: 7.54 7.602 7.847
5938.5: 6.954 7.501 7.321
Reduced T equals 2.4 A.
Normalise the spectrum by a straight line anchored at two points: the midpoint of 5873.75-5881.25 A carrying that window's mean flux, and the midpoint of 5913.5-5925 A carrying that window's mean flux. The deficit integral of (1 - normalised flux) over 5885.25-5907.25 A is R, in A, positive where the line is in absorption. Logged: 1.8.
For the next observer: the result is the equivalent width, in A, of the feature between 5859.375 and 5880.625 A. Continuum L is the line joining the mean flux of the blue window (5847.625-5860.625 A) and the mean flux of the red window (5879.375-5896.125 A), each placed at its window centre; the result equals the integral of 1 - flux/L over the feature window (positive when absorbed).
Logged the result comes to -2.1 A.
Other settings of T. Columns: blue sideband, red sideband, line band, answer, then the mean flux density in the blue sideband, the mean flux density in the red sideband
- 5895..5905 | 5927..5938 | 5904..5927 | -1.4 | 7.04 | 7.95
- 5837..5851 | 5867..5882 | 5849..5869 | 0.2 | 8.01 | 7.7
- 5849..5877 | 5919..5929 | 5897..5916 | 0.9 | 7.88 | 8.03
